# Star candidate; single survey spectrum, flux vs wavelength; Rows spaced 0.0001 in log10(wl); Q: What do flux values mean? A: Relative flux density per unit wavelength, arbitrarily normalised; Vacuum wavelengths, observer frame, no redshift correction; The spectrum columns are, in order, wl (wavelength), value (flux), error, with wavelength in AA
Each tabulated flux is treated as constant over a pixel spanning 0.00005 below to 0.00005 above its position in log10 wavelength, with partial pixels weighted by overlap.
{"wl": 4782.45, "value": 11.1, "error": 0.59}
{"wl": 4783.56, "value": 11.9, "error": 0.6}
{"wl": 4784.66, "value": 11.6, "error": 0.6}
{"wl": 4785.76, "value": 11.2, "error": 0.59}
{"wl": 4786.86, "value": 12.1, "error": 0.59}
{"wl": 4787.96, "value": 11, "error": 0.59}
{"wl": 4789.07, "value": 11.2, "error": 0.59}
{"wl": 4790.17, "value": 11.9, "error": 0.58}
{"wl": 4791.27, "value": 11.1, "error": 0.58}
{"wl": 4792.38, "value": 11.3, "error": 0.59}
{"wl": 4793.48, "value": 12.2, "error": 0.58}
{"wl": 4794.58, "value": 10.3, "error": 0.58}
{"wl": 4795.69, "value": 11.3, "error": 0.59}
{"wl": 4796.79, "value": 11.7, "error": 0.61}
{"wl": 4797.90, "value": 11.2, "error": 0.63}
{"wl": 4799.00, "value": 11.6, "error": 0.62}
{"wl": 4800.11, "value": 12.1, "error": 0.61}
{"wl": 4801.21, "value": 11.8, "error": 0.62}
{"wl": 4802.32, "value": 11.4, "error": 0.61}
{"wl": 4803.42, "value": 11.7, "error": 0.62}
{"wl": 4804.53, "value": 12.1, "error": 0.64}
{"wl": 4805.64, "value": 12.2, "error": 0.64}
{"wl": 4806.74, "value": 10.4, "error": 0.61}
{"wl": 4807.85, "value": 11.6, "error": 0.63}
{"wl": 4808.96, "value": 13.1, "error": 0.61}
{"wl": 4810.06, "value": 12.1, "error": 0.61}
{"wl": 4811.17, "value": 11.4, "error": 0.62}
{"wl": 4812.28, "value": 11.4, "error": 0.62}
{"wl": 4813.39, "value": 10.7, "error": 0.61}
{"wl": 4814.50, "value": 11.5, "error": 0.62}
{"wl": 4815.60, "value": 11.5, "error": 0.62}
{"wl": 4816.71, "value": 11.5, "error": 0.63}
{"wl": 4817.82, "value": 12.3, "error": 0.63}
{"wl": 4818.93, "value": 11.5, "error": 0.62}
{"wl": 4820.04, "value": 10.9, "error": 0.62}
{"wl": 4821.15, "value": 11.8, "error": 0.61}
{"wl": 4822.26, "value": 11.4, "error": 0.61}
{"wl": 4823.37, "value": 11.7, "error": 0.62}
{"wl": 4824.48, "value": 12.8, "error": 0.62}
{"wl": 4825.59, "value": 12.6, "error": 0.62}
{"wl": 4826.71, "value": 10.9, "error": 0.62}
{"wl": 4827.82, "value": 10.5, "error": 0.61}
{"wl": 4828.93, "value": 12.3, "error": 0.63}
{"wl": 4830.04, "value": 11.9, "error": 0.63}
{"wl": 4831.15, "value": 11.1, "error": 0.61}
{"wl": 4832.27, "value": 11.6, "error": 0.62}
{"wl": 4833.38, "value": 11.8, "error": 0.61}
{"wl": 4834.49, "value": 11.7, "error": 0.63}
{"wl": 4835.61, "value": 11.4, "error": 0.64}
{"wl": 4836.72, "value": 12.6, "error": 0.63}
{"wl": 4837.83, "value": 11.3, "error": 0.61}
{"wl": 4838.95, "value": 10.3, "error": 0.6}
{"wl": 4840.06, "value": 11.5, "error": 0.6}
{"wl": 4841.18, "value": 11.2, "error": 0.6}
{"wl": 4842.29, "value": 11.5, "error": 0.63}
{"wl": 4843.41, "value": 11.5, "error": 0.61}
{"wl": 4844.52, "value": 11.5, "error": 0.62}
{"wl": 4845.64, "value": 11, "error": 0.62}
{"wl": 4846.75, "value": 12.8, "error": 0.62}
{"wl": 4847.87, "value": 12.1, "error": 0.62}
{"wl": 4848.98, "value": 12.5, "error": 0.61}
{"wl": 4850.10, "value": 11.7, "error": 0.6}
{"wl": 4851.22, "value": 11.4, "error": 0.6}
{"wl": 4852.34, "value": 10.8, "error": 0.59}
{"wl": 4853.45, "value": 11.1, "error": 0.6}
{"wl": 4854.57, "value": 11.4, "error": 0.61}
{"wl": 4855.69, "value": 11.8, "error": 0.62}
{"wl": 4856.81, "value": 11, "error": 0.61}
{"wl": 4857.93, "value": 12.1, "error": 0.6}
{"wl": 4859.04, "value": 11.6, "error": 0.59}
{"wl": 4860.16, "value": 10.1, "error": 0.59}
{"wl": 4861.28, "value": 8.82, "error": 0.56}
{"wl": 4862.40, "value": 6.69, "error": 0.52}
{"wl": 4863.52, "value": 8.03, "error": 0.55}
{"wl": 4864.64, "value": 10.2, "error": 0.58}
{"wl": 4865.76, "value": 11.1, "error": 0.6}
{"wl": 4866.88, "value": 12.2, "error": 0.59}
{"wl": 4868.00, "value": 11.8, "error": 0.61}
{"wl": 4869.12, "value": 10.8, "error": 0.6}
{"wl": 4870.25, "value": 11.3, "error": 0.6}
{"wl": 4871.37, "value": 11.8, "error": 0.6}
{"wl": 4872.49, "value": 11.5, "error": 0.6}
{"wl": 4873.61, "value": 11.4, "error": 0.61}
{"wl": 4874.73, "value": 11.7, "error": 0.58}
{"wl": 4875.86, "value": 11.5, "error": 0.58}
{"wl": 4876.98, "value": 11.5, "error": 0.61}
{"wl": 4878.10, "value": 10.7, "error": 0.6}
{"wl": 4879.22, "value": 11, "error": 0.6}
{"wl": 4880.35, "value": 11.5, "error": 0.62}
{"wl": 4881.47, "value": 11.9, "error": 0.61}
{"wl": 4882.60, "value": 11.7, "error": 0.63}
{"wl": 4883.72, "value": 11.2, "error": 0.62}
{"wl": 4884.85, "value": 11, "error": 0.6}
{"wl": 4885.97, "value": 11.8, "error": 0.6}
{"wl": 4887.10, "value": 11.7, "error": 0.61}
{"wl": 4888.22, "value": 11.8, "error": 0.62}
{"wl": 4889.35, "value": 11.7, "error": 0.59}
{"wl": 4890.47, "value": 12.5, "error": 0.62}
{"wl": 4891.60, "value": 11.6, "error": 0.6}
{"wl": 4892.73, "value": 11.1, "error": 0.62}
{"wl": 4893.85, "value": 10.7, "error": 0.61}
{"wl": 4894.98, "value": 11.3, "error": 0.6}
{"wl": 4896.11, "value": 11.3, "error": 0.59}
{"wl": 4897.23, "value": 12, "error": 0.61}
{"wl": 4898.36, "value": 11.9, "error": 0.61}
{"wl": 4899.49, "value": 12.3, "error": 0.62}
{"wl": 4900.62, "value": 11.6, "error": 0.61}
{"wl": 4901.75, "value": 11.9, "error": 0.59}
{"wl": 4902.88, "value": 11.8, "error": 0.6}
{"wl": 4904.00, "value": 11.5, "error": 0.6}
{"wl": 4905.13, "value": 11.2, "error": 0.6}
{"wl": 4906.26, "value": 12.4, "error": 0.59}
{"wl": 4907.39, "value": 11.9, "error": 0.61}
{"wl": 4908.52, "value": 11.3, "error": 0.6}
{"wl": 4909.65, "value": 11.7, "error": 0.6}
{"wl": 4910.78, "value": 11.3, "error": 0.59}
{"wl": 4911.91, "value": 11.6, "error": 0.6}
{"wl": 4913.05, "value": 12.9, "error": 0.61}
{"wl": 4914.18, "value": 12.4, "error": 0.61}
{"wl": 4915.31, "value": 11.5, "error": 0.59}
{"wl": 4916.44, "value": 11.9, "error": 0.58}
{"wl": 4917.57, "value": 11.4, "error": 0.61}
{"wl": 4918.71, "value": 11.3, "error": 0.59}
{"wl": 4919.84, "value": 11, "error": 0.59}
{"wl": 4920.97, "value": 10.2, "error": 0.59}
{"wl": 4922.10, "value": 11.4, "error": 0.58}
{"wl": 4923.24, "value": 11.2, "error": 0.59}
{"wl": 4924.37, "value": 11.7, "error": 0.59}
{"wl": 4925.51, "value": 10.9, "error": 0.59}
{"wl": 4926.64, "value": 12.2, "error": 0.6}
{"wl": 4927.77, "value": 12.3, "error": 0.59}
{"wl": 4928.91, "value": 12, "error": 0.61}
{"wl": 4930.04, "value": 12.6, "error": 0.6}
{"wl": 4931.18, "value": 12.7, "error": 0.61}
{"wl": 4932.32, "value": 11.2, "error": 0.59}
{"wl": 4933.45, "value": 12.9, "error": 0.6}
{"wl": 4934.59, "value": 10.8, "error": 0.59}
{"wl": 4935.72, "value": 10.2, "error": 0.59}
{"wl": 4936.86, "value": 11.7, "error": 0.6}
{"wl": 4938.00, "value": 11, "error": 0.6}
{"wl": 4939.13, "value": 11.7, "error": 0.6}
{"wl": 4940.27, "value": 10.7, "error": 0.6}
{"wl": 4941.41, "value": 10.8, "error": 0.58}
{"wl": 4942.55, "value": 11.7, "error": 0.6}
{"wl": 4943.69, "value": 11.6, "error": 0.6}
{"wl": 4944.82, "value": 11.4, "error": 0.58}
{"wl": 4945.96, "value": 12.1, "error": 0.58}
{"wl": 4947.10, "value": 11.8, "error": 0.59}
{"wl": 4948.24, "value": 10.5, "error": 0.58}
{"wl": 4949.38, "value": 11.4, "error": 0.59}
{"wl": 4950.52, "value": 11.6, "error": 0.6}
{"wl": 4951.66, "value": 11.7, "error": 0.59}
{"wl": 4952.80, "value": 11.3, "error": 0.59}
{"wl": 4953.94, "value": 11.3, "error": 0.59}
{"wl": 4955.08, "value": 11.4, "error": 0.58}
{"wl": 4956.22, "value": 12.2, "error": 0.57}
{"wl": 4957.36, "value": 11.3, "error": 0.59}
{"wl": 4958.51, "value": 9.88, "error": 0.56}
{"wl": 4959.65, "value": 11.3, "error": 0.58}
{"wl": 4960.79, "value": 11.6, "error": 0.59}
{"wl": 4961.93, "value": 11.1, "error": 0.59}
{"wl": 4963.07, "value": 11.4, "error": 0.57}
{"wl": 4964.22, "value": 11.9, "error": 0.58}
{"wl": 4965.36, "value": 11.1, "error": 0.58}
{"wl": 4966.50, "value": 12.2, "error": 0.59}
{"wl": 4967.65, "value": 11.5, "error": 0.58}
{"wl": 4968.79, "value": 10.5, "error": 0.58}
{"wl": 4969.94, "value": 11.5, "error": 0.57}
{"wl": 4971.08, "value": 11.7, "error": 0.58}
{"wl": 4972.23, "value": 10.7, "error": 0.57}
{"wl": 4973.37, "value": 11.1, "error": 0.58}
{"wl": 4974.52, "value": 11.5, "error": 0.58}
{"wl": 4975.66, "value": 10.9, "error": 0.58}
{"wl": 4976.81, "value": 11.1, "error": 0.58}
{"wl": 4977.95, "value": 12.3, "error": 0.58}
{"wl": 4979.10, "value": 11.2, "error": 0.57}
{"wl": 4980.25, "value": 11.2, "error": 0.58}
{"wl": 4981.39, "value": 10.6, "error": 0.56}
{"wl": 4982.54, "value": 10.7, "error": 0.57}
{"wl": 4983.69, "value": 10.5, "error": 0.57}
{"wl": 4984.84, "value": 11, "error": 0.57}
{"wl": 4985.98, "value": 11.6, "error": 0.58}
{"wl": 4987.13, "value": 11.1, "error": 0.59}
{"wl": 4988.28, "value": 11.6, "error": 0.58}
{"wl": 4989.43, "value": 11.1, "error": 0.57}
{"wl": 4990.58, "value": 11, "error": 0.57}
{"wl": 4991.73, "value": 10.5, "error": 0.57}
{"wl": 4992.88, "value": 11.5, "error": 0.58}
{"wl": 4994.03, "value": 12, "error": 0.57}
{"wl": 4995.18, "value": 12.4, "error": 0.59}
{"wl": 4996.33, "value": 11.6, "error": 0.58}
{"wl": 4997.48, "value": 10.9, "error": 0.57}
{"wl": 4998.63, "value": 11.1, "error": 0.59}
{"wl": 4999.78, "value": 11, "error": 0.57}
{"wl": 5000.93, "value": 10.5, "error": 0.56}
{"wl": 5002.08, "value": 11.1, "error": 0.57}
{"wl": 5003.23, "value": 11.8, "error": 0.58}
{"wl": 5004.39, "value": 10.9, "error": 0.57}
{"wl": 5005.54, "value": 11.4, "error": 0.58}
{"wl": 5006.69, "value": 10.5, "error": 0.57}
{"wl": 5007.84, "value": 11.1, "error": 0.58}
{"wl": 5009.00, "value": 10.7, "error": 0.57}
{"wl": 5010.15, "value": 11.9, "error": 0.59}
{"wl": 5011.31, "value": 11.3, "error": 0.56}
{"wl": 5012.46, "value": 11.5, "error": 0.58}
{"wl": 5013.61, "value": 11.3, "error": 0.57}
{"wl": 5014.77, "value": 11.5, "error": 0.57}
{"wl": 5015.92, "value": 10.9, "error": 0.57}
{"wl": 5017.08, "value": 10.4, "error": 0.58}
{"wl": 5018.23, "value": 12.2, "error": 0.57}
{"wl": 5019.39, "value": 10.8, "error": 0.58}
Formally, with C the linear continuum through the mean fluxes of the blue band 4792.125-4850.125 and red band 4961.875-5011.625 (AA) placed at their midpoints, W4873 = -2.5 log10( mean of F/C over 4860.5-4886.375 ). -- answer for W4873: 0.06 mag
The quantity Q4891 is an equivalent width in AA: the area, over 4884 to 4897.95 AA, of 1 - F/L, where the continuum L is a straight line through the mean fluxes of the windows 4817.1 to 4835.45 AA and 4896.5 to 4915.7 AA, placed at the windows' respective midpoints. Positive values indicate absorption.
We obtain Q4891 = 0.3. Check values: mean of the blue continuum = 11.7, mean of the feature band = 11.5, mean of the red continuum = 11.8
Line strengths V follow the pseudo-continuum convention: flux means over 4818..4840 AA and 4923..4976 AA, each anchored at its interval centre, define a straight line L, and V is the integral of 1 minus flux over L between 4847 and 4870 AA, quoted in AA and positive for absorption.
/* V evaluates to 1.32 AA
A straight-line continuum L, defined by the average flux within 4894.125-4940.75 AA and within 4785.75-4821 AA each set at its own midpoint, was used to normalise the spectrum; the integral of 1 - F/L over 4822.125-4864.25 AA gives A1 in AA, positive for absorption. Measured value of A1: 1.2 AA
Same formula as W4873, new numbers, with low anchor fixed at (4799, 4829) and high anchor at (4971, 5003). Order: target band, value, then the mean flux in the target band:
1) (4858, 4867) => 0.17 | 9.86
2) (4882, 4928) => -0.02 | 11.6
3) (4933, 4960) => 0.00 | 11.3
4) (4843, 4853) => -0.01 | 11.7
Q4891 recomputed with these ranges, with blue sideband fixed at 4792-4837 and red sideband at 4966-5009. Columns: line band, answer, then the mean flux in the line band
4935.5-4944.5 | 0.08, 11.2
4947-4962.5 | -0.02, 11.3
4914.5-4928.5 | -0.09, 11.4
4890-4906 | -0.29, 11.6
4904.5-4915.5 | -0.42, 11.8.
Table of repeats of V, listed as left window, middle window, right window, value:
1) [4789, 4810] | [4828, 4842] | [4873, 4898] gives 0.04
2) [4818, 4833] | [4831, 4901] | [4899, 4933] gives 2.10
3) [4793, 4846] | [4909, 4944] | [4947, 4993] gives -0.69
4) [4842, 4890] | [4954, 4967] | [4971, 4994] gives -0.26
